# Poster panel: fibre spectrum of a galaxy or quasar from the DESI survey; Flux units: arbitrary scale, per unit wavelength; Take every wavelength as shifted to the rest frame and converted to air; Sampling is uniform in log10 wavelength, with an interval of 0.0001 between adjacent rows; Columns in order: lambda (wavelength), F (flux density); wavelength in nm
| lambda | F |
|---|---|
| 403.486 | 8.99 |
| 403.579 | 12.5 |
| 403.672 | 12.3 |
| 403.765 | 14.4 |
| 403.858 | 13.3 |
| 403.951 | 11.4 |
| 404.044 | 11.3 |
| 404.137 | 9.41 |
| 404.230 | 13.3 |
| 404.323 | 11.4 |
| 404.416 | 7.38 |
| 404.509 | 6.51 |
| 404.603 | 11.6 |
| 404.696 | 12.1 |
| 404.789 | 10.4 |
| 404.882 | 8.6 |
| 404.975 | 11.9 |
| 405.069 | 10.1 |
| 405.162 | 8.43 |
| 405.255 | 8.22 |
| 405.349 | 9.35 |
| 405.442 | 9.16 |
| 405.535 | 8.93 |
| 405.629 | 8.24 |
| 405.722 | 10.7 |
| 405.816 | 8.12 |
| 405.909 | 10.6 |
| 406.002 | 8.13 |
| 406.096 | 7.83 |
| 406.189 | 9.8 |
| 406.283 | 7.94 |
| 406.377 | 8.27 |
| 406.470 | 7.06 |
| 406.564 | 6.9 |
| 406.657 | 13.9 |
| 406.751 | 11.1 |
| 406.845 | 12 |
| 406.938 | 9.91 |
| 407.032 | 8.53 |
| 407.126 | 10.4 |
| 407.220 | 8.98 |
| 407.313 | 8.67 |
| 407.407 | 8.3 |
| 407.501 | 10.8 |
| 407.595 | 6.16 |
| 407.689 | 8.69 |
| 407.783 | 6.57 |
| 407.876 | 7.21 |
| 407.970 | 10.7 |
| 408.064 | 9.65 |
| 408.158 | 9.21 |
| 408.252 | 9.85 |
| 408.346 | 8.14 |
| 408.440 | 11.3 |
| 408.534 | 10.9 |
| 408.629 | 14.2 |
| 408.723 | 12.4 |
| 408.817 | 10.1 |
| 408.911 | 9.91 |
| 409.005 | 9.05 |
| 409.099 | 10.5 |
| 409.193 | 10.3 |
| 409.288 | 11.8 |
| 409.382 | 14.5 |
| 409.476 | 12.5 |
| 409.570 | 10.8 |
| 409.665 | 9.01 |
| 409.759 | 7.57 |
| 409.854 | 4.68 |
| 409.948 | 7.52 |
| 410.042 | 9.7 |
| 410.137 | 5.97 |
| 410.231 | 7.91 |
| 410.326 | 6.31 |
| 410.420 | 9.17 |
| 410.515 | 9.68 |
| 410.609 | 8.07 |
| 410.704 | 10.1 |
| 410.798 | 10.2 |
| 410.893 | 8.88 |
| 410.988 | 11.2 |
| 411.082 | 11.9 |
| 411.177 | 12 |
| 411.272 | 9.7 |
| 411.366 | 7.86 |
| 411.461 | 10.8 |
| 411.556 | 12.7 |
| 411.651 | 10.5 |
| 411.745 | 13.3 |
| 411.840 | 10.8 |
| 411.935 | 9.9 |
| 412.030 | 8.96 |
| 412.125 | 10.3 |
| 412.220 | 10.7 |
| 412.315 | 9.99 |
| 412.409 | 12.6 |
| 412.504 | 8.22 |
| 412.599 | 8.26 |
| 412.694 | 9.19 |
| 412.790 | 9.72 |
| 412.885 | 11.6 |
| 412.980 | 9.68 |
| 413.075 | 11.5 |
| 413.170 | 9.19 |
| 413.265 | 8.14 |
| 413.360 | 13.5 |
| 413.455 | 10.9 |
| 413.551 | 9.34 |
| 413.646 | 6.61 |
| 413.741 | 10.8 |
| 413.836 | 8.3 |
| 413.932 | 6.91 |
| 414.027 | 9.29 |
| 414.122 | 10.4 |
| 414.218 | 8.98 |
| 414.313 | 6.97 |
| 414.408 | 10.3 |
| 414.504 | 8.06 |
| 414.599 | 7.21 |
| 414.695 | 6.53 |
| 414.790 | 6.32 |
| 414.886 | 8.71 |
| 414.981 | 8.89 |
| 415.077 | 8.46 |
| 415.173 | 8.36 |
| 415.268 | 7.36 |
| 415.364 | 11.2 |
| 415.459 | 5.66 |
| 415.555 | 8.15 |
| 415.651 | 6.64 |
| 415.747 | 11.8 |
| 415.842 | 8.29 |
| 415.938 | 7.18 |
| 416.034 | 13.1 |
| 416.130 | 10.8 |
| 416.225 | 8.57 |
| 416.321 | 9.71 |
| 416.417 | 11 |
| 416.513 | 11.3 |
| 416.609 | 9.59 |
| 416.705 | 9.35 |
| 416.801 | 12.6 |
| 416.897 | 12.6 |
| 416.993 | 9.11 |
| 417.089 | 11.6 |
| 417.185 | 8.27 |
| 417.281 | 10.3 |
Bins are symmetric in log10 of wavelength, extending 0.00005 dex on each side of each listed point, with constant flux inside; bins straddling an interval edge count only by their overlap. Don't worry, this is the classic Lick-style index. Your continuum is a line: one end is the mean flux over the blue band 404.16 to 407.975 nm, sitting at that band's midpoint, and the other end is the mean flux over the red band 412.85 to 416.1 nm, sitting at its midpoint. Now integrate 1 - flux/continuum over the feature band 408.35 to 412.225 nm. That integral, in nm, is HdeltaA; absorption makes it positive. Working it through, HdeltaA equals -0.39 nm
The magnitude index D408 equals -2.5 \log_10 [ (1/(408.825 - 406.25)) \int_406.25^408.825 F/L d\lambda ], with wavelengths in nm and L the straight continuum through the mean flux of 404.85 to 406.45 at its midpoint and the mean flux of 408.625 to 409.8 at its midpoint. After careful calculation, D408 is 0.05 mag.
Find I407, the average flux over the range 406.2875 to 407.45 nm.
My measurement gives 9.45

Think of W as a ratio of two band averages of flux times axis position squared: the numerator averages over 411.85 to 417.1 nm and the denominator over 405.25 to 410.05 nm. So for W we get 1.02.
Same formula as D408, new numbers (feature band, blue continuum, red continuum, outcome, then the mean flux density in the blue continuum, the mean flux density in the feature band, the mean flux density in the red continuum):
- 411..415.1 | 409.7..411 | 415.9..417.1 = -0.053 mag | 8.28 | 9.65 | 10.5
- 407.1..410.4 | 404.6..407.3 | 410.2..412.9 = 0.038 mag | 9.52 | 9.43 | 10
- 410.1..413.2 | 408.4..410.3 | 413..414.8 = -0.052 mag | 9.98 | 9.92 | 8.98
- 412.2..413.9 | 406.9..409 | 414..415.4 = -0.135 mag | 9.56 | 9.86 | 8.43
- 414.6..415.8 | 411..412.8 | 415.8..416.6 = 0.233 mag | 10.4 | 8.14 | 9.98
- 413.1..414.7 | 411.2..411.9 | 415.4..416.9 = 0.142 mag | 10.8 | 9.01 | 9.7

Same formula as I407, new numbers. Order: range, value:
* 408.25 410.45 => 9.75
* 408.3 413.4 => 10.1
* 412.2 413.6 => 10.2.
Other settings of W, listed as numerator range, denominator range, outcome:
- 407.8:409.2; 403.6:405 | 0.94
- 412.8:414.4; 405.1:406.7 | 1.11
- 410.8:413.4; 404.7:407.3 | 1.14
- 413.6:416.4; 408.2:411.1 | 0.91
